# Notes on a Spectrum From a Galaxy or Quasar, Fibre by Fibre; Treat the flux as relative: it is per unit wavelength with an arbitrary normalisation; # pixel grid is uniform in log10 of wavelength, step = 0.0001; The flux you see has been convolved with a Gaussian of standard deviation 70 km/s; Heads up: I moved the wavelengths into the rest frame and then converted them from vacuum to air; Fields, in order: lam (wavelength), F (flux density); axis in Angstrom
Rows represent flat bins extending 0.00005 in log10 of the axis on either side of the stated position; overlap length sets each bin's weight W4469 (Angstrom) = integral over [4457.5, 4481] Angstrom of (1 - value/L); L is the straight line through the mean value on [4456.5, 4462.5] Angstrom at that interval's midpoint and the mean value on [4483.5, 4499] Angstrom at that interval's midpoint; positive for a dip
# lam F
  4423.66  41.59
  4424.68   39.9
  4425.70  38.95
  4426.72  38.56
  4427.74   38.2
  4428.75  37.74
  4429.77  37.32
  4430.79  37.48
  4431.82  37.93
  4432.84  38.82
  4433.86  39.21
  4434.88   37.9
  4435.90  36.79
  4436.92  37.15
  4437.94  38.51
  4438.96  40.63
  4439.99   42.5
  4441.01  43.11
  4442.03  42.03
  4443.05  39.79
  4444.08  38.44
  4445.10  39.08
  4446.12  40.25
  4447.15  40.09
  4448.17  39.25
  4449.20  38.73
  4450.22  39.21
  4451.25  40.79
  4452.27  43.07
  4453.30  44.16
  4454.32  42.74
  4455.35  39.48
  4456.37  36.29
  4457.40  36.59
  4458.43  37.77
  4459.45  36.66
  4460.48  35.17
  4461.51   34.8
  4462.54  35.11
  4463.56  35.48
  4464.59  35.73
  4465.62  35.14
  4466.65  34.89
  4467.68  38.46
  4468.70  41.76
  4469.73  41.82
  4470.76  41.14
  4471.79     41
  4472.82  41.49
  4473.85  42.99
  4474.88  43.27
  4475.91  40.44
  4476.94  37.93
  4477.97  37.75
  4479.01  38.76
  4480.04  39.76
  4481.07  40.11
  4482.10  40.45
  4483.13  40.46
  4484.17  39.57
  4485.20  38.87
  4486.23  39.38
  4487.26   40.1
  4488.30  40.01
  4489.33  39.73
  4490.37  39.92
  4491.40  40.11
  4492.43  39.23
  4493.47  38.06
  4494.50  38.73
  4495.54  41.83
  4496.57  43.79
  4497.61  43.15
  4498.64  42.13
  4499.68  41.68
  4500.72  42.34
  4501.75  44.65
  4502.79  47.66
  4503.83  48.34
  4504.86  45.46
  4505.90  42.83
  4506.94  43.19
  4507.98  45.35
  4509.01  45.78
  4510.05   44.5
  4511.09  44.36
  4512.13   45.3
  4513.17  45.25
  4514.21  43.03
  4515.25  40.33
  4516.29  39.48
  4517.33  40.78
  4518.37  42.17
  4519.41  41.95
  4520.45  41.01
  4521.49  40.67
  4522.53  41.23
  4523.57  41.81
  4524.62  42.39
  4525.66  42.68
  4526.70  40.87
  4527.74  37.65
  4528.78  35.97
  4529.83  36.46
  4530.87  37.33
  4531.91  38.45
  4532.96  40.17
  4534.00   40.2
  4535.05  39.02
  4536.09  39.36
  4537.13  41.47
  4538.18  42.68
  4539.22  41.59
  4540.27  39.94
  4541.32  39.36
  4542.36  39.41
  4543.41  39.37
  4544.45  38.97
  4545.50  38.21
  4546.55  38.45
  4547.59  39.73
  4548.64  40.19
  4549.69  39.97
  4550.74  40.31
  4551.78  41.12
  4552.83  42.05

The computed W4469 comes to -0.7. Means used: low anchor 36.1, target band 38.5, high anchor 40.3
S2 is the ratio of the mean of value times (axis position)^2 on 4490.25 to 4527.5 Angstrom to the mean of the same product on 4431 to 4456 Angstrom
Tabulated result 1.1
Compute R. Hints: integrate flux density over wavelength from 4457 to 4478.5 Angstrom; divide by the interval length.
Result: 38.4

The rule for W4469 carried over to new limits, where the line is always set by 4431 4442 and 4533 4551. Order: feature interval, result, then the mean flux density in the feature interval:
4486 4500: -0.3 Angstrom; 40.6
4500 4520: -2.1 Angstrom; 43.8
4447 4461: 0.1 Angstrom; 39.3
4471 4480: -0.2 Angstrom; 40.4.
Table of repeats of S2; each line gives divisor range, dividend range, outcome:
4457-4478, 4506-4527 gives 1.13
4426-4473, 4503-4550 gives 1.10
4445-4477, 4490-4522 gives 1.11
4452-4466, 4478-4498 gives 1.08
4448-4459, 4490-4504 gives 1.08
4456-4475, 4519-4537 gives 1.08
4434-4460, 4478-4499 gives 1.03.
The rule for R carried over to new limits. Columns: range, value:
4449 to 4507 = 40.2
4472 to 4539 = 41.3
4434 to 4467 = 38.7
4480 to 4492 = 39.9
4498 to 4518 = 43.8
